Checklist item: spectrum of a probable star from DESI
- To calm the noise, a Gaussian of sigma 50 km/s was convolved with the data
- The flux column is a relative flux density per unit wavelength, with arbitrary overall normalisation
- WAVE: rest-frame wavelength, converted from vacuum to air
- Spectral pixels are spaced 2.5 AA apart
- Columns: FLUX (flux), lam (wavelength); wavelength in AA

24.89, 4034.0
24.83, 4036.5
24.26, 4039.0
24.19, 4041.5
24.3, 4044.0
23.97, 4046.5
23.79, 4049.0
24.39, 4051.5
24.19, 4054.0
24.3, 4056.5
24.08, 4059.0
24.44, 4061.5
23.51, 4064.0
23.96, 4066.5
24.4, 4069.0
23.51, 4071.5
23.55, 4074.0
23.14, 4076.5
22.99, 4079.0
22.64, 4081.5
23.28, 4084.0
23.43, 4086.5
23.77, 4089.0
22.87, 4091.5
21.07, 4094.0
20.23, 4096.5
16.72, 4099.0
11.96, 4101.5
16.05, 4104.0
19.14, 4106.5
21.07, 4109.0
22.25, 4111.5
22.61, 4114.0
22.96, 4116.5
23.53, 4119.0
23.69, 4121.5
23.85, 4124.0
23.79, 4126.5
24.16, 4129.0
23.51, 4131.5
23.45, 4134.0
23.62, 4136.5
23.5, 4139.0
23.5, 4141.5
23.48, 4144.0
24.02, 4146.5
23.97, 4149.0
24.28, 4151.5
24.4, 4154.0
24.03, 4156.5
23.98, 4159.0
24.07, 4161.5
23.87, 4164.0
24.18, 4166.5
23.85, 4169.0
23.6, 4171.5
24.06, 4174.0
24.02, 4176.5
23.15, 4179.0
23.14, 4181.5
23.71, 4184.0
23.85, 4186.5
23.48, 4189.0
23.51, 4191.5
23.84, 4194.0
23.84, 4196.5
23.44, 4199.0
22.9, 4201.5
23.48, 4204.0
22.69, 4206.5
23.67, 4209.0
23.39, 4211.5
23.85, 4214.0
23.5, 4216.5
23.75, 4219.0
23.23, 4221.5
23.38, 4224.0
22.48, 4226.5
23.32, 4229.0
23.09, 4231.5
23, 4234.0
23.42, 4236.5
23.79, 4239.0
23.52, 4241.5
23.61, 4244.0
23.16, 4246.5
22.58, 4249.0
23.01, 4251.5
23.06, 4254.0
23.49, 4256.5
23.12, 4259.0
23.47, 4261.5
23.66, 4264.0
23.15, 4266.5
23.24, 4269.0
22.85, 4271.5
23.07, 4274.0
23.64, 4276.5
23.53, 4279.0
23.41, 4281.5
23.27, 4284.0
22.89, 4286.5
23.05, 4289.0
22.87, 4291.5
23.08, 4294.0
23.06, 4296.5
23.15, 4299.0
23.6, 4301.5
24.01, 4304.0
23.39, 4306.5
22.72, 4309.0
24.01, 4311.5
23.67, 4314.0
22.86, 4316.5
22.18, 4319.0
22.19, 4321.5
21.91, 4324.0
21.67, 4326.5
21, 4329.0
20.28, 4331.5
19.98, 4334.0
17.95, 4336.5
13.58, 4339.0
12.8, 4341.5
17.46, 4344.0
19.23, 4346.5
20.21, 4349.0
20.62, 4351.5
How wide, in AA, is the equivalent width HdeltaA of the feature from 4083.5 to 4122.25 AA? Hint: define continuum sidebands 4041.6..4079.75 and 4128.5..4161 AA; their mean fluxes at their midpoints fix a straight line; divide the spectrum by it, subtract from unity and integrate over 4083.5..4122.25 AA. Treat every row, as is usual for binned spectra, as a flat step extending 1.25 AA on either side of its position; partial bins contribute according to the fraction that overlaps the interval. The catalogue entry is 4.94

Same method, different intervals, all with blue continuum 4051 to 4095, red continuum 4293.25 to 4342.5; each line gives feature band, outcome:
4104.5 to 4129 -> 0.8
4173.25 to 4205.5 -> -1.5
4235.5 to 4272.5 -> -2.3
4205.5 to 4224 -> -1.0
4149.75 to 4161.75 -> -0.7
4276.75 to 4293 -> -1.1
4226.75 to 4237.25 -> -0.5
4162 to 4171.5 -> -0.5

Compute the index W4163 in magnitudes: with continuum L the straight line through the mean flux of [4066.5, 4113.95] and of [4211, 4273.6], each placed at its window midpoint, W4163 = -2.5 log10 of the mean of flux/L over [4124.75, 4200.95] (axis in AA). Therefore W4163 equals -0.07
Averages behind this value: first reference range 21.3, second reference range 23.3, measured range 23.8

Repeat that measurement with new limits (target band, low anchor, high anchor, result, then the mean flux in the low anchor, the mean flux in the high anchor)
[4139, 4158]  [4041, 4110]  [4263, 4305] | -0.060 mag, 22.3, 23.3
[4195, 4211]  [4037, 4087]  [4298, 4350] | -0.053 mag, 23.8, 20.8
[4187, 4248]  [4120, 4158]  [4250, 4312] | 0.005 mag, 23.8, 23.3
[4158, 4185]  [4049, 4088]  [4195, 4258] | -0.015 mag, 23.7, 23.3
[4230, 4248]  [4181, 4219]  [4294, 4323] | 0.001 mag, 23.5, 23.2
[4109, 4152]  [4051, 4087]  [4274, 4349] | -0.013 mag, 23.7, 21.6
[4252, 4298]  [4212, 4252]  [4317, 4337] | -0.044 mag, 23.3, 21.1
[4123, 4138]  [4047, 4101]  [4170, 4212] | -0.024 mag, 22.9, 23.5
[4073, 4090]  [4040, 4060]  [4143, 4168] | 0.040 mag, 24.2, 24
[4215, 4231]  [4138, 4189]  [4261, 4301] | 0.011 mag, 23.8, 23.2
